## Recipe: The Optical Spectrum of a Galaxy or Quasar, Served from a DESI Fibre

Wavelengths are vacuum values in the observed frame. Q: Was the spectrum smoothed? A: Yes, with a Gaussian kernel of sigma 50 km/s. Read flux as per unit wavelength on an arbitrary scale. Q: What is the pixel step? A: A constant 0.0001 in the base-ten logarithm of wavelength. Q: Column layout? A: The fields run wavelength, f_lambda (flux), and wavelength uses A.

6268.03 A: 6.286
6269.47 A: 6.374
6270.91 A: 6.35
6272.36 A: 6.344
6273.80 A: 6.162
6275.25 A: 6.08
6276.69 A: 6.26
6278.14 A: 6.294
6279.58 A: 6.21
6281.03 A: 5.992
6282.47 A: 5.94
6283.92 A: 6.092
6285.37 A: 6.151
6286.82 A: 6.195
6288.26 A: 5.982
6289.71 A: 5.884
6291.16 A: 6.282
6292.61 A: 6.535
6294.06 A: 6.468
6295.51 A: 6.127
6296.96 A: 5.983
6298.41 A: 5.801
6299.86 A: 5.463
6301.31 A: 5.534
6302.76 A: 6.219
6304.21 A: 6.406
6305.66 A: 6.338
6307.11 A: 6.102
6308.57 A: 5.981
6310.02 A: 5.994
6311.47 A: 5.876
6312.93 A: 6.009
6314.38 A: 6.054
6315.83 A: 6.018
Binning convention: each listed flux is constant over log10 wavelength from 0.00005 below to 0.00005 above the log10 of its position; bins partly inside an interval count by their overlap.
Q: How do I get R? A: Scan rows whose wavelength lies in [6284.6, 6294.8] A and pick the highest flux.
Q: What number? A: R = 6.535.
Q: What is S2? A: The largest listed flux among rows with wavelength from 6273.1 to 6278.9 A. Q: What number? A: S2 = 6.294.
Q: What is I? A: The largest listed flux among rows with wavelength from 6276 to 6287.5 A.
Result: 6.294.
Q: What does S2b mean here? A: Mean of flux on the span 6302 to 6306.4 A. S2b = 6.32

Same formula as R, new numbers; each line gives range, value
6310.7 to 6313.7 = 6.009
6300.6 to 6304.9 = 6.406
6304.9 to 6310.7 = 6.338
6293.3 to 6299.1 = 6.468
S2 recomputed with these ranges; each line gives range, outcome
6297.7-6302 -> 5.801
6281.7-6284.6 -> 6.092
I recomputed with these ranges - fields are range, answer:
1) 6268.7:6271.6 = 6.374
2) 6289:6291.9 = 6.282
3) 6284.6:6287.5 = 6.195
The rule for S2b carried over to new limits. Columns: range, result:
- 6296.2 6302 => 5.7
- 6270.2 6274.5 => 6.28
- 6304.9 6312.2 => 6.06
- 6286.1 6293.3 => 6.18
